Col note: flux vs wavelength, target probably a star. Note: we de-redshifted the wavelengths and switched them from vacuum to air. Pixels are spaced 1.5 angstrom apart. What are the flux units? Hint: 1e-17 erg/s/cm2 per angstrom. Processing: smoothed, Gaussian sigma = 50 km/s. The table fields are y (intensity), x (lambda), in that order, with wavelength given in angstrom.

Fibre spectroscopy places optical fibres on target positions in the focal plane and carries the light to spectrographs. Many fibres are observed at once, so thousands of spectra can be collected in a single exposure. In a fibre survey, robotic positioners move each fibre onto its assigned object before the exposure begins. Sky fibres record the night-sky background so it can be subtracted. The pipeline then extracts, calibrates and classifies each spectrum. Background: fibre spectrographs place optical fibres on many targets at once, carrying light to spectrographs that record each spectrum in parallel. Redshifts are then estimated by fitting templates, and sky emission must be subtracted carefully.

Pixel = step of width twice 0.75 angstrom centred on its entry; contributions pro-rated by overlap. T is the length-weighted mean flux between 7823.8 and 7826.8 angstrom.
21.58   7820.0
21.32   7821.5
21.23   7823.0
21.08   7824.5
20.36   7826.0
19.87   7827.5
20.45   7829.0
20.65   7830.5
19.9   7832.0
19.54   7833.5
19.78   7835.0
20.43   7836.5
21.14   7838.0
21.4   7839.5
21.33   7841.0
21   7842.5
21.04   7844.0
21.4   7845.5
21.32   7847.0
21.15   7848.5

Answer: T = 20.7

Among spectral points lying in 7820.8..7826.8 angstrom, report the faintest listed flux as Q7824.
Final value 20.36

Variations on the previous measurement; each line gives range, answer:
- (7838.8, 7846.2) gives 21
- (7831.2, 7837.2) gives 19.54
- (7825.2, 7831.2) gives 19.87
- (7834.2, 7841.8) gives 19.78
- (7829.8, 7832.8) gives 19.9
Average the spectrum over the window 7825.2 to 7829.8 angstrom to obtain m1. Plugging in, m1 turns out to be 20.2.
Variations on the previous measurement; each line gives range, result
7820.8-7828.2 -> 20.8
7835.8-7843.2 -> 21.1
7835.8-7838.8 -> 20.8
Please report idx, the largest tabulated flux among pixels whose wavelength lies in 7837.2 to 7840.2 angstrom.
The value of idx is 21.4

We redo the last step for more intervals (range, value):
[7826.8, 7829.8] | 20.45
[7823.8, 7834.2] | 21.08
